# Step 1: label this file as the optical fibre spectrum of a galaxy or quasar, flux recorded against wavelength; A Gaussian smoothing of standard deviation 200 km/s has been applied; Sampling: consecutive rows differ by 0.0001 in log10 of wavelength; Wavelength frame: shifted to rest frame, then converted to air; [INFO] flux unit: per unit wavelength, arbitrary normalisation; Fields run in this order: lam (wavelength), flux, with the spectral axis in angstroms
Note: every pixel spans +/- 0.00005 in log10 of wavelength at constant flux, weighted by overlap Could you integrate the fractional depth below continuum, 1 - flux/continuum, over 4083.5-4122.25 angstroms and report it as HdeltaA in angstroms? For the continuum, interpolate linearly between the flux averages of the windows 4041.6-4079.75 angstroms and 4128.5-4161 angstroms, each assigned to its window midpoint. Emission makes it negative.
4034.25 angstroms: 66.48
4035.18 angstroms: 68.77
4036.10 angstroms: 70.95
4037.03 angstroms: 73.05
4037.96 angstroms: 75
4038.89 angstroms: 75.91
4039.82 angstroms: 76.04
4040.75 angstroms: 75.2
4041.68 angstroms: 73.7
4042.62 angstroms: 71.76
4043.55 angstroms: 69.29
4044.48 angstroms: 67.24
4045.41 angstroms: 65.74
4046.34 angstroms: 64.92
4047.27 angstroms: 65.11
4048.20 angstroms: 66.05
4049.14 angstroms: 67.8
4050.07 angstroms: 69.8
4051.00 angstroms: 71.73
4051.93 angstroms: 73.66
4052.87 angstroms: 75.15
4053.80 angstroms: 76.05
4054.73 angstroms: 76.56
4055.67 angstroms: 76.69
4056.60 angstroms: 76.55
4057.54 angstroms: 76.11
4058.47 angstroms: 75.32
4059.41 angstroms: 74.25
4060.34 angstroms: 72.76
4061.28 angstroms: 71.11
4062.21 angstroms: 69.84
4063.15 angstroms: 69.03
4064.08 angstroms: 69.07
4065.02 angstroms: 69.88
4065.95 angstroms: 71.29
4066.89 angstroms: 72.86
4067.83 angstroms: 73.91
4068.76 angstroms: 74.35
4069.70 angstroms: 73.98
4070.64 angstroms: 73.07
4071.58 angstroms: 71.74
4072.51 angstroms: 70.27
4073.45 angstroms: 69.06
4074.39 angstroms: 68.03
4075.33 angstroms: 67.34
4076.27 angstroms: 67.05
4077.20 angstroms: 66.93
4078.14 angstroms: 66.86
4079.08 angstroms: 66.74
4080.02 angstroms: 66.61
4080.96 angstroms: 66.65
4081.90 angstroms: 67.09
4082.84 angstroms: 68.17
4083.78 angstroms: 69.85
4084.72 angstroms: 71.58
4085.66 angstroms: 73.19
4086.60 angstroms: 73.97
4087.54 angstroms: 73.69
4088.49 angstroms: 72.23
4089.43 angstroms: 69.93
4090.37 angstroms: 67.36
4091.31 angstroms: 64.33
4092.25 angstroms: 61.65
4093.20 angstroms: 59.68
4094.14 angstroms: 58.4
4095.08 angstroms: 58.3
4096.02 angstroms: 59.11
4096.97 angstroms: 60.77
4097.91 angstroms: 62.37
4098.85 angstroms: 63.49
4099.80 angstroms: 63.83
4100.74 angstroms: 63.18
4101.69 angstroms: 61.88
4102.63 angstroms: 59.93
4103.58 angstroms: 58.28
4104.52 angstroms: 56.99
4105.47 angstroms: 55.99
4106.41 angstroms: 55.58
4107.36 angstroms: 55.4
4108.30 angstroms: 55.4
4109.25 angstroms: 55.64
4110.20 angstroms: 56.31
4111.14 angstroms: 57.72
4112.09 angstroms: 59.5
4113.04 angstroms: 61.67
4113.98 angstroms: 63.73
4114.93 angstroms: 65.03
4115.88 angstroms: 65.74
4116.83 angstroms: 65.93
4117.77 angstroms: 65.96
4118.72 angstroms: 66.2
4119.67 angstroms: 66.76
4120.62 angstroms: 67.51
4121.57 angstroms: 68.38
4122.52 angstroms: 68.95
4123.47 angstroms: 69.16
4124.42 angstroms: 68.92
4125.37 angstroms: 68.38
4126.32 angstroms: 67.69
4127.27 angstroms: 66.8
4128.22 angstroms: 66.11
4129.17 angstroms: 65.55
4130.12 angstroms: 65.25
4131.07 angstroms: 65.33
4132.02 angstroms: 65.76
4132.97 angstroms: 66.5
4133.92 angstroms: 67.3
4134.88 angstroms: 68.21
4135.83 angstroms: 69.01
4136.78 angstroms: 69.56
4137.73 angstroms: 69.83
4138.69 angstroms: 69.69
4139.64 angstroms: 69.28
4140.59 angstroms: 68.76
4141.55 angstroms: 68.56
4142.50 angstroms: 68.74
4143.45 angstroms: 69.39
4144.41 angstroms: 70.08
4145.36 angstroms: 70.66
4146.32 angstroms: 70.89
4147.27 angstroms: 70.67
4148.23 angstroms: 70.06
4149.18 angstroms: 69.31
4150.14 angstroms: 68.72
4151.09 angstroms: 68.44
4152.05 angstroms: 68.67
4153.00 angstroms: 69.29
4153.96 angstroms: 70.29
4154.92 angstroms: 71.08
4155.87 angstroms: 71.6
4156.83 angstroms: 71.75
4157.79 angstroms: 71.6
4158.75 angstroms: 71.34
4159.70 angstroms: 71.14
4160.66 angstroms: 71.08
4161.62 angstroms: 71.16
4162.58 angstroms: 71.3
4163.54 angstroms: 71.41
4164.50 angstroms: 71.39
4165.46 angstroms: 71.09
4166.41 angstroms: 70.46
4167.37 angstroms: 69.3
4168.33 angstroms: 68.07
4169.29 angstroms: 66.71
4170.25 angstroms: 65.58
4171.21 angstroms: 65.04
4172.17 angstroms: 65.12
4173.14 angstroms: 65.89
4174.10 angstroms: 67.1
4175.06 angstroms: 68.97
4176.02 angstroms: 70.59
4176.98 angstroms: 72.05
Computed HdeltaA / 3.8 angstroms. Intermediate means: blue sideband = 70.9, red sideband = 69.2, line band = 63.2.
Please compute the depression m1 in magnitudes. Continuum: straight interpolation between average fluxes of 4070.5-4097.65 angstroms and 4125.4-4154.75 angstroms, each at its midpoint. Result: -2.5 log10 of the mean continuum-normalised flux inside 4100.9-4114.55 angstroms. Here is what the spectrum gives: 0.16 mag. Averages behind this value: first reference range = 67.1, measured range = 58.3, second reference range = 68.5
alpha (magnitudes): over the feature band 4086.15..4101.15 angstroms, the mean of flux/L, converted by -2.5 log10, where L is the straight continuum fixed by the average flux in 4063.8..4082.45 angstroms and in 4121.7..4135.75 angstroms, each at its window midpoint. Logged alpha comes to 0.07 mag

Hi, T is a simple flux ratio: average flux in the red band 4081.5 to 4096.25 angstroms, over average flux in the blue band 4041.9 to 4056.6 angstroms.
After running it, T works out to 0.95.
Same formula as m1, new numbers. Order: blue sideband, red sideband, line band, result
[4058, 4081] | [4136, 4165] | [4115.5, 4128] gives 0.05 mag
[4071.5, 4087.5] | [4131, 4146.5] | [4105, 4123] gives 0.11 mag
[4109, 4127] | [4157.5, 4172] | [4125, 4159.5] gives -0.03 mag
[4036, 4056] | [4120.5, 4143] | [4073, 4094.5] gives 0.04 mag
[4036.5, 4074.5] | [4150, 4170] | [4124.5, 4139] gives 0.05 mag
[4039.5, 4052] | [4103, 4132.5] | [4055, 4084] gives -0.05 mag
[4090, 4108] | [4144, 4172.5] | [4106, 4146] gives -0.02 mag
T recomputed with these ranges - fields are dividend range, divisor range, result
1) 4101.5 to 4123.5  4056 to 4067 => 0.85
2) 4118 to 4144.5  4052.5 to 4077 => 0.94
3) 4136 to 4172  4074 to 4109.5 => 1.09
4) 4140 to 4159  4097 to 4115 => 1.18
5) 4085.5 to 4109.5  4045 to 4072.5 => 0.87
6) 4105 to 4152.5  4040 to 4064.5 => 0.92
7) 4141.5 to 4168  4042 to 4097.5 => 1.01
